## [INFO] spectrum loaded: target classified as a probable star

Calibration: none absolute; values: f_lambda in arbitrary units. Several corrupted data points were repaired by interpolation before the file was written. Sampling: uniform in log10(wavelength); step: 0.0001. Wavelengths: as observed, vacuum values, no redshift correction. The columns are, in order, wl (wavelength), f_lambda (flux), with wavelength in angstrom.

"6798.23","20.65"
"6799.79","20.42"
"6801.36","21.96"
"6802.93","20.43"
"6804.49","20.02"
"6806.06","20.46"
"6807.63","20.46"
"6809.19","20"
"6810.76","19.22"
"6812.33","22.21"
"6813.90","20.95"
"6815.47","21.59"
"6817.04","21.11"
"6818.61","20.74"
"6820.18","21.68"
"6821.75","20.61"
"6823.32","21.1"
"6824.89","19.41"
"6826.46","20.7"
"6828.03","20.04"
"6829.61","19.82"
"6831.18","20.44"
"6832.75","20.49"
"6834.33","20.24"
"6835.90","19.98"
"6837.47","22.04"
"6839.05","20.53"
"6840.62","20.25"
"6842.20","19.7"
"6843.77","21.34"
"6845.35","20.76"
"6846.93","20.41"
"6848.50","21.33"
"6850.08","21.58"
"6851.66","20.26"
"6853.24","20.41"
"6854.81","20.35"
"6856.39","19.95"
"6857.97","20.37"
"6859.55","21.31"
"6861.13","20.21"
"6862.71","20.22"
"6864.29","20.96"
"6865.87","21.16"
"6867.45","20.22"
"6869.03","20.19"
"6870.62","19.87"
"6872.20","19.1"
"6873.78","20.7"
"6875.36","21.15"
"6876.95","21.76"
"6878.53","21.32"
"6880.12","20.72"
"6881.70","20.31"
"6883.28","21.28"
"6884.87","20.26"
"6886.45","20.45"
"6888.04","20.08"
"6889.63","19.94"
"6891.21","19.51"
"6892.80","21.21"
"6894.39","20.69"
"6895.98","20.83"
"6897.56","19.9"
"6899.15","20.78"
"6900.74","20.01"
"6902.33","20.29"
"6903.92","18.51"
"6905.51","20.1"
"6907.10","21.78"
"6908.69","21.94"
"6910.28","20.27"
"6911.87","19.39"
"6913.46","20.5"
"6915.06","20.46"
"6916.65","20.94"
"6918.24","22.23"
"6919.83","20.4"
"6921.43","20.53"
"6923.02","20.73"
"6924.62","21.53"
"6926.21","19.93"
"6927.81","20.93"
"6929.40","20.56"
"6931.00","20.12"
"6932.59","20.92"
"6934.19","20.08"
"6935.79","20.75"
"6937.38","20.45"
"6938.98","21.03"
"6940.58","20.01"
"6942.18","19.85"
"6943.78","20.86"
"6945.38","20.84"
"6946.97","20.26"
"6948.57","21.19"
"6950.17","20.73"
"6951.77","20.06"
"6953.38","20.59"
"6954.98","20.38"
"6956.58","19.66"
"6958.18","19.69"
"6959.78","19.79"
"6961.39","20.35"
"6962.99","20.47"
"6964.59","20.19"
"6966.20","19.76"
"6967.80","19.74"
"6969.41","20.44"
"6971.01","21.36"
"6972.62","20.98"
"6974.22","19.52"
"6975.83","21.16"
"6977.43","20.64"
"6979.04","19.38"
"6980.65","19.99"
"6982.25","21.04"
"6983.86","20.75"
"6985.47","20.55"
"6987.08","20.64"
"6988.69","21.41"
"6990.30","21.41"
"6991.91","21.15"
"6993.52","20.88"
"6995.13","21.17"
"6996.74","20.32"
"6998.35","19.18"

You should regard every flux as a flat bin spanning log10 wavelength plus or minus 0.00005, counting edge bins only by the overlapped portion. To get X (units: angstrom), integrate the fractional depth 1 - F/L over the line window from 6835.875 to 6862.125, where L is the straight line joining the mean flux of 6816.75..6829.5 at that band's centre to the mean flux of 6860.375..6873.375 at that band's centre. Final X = -0.3 angstrom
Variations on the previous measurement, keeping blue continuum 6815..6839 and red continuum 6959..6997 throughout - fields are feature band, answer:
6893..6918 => 0.14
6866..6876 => 0.18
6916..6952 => -0.14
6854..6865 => 0.08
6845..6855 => -0.06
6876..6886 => -0.15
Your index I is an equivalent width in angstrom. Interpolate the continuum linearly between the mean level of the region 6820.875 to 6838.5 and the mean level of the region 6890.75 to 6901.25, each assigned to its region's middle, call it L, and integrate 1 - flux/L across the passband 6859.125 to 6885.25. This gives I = -0.2 angstrom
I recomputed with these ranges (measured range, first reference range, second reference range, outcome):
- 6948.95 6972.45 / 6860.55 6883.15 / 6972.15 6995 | 0.46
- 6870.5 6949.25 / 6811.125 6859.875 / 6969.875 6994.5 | 0.59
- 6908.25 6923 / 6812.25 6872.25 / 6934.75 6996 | -0.12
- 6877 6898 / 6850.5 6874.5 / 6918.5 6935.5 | -0.09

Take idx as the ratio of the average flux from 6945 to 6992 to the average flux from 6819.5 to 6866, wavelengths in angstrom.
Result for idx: 1.0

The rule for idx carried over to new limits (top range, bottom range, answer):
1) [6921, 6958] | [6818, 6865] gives 1.00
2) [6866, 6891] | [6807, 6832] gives 0.99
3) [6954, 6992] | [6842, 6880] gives 0.99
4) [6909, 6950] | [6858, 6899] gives 1.00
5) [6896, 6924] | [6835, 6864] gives 1.00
